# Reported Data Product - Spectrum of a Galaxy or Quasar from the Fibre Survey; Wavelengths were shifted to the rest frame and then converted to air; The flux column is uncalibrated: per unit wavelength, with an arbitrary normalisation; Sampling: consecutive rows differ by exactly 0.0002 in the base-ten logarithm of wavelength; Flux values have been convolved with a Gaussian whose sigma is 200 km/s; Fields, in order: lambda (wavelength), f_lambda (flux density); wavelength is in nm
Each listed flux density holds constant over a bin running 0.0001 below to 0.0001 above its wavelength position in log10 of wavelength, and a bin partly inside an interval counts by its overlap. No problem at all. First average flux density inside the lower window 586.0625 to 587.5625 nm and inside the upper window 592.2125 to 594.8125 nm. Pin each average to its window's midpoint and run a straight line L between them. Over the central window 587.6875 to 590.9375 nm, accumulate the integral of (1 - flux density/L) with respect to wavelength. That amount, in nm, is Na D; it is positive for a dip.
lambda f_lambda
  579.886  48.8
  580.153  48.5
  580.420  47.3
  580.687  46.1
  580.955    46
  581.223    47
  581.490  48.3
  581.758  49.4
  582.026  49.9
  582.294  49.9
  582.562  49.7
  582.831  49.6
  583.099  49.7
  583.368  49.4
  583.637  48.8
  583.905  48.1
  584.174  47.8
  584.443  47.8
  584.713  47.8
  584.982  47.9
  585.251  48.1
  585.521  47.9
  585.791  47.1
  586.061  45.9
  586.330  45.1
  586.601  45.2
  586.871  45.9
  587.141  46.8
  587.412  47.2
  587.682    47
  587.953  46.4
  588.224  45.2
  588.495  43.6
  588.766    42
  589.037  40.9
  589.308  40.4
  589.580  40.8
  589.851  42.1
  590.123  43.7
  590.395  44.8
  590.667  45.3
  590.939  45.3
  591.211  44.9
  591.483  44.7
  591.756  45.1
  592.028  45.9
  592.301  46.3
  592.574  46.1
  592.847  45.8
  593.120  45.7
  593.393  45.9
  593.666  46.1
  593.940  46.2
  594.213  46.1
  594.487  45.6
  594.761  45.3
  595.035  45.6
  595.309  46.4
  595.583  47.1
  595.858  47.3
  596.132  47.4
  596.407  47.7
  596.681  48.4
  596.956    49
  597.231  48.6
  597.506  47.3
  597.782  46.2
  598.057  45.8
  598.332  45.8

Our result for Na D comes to 0.18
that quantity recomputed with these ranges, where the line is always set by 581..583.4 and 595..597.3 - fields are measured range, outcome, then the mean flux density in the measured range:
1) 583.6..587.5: 0.128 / 47.1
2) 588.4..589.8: 0.198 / 41.5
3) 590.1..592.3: 0.137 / 45.1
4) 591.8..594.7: 0.118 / 45.9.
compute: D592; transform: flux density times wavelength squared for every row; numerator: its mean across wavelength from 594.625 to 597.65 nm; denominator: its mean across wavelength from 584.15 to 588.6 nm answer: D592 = 1.05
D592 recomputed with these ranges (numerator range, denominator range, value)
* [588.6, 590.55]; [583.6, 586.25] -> 0.90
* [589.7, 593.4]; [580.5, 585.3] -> 0.96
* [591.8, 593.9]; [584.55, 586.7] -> 1.00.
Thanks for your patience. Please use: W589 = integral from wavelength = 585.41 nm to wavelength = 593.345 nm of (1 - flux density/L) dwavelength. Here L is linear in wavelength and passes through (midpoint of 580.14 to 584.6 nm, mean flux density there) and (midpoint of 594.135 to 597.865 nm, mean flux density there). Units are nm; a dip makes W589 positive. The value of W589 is 0.46 nm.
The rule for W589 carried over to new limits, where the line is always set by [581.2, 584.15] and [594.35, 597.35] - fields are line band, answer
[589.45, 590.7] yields 0.13 nm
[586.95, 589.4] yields 0.19 nm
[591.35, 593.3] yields 0.08 nm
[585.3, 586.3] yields 0.04 nm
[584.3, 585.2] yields 0.02 nm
